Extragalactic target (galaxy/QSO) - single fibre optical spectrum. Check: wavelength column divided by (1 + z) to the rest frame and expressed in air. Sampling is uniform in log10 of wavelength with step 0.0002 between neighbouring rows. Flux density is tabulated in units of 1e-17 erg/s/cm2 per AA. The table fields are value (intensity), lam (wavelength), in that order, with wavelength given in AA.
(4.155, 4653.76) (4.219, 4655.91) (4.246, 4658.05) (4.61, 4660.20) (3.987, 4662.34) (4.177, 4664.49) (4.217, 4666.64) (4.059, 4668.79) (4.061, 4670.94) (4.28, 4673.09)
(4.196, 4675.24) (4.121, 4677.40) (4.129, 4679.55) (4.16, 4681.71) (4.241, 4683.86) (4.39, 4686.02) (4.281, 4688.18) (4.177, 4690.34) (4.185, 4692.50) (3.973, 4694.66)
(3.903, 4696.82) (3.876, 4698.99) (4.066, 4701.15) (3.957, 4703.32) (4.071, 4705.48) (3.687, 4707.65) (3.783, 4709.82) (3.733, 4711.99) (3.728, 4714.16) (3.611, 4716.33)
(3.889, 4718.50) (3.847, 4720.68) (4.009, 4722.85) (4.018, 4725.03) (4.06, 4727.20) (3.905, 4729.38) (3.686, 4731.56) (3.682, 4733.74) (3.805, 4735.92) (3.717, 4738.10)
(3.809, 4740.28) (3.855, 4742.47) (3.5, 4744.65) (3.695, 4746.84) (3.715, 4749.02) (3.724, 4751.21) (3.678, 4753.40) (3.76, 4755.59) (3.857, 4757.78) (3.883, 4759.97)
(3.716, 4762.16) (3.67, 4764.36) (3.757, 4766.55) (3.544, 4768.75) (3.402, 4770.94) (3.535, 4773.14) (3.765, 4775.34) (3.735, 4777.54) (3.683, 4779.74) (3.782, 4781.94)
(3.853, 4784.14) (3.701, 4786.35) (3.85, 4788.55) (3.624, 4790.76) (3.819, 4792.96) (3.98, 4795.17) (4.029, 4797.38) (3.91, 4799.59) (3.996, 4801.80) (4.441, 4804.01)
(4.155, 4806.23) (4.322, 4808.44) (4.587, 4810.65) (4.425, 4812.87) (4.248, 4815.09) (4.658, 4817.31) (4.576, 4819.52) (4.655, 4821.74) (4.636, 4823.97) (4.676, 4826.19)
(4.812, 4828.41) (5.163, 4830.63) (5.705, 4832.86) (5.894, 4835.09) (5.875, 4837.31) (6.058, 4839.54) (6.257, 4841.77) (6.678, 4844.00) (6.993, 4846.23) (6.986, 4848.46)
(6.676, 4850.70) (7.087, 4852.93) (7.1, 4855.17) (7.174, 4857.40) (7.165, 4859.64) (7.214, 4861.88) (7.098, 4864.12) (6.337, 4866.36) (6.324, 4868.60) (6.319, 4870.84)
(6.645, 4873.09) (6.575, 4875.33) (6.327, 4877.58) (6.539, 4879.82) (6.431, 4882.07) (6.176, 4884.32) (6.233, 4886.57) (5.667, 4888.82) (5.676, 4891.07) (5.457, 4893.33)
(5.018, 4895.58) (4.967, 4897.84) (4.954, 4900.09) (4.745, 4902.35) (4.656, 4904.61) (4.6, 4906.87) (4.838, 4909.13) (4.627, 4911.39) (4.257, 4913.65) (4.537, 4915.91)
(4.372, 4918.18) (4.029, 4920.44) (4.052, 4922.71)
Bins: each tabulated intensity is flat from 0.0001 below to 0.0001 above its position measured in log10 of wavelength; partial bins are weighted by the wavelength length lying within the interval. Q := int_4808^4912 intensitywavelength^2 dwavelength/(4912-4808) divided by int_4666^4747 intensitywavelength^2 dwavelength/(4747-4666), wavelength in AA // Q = 1.55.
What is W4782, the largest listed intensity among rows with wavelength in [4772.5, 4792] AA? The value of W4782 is 3.853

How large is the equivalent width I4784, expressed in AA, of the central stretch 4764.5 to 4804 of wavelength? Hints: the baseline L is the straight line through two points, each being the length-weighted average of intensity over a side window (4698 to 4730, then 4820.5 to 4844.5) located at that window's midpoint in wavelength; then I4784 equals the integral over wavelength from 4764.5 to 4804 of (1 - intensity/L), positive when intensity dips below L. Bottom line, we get 8.5 AA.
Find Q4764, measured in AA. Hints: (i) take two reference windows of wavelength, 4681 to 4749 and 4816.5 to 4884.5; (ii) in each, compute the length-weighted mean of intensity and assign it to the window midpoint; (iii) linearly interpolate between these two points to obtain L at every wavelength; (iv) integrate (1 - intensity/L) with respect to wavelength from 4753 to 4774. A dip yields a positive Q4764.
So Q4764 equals 4.6 AA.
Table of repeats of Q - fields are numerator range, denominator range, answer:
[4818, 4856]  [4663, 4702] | 1.51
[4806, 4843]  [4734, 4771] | 1.39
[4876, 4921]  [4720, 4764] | 1.47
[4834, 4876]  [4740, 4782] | 1.87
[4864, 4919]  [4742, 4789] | 1.58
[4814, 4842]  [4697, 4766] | 1.41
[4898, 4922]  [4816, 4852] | 0.83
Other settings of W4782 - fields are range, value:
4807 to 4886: 7.214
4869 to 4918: 6.645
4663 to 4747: 4.39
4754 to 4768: 3.883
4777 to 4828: 4.676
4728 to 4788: 3.905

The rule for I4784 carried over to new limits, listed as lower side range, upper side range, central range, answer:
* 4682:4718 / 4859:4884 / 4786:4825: 9.7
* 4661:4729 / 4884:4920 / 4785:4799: 2.0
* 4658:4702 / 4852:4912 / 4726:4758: 6.5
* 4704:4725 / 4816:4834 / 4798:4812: 1.3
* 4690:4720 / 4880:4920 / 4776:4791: 2.2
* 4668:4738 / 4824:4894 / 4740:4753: 2.6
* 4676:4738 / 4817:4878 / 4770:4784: 3.8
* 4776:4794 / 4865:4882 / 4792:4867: -4.2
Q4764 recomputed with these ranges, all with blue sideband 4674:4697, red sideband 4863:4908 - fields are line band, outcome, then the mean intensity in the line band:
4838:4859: -4.7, 6.77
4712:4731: 2.6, 3.87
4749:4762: 2.7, 3.77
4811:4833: 2.5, 4.71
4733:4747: 2.7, 3.73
